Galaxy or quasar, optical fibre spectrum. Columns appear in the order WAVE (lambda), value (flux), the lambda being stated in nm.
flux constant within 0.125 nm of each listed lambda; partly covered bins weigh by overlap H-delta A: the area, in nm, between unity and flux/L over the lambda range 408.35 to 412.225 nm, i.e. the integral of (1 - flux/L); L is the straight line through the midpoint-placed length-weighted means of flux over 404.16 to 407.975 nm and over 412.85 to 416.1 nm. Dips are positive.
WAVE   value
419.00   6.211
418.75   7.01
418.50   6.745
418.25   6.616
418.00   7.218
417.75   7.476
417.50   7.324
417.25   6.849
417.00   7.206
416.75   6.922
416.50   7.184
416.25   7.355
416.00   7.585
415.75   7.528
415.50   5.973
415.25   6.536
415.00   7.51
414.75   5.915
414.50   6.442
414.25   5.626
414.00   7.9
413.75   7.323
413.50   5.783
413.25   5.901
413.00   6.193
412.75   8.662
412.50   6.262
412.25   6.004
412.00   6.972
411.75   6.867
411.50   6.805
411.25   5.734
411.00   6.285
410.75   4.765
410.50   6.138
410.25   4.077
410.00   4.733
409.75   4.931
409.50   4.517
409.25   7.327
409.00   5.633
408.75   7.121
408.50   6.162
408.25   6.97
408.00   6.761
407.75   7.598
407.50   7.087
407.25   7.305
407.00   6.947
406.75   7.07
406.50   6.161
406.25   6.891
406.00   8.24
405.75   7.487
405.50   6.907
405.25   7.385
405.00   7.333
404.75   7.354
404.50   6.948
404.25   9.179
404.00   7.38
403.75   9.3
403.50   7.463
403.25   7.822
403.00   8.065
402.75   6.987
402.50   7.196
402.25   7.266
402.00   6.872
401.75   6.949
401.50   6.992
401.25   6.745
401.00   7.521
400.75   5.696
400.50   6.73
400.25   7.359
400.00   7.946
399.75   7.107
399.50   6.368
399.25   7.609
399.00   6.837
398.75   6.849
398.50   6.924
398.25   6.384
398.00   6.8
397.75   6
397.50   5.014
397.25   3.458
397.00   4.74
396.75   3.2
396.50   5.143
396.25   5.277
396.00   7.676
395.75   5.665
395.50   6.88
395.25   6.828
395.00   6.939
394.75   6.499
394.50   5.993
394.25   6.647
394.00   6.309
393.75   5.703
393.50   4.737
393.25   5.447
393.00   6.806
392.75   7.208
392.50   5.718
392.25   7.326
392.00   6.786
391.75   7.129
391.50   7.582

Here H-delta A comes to 0.60 nm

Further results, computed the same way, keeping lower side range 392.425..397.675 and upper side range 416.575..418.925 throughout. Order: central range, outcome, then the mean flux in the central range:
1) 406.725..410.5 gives 0.16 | 6.26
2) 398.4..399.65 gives -0.19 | 6.92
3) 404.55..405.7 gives -0.16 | 7.24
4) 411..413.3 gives 0.04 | 6.61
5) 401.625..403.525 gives -0.34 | 7.32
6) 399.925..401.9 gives -0.27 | 6.97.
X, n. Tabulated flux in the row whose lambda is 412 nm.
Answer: 6.972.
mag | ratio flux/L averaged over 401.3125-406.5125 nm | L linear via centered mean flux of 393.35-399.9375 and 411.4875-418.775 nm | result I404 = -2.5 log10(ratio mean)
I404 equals -0.17 mag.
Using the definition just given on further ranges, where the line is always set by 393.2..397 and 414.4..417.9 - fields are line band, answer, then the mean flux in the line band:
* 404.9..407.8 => -0.11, 7.19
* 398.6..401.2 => -0.14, 6.99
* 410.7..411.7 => 0.12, 6.05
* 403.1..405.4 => -0.22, 7.79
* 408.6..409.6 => 0.07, 6.19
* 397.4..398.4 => -0.01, 6.1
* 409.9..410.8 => 0.33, 4.95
